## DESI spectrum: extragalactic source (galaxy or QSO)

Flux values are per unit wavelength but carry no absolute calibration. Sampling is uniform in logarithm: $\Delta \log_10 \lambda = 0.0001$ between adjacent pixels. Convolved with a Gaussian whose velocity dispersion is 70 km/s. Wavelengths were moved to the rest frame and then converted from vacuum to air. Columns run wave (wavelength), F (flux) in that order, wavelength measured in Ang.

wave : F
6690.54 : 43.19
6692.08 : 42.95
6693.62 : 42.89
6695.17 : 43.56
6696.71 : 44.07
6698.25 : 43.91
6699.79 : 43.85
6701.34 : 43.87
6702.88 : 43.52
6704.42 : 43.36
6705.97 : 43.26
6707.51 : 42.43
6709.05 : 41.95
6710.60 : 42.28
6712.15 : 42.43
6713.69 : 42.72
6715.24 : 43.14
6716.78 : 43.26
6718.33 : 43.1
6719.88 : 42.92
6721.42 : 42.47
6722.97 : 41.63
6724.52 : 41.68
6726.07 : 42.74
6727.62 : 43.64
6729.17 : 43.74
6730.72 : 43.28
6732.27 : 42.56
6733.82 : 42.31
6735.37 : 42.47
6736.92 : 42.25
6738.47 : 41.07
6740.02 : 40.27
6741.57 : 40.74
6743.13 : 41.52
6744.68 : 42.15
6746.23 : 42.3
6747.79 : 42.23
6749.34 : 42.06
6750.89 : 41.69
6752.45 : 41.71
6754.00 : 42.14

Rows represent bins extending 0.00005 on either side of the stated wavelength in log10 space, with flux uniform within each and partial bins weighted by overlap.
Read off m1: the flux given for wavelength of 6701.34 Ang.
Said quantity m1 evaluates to 43.87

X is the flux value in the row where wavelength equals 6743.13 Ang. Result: 41.52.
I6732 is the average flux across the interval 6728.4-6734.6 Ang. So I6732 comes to 43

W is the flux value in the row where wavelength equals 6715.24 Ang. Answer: 43.14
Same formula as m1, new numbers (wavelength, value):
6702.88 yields 43.52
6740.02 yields 40.27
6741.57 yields 40.74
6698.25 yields 43.91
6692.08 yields 42.95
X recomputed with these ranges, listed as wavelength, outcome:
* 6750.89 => 41.69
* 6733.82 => 42.31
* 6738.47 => 41.07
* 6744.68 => 42.15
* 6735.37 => 42.47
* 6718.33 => 43.1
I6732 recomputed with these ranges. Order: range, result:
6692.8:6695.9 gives 43.1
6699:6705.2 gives 43.6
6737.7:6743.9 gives 40.9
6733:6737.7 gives 42.4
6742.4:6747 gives 42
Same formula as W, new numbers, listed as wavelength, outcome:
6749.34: 42.06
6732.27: 42.56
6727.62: 43.64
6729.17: 43.74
